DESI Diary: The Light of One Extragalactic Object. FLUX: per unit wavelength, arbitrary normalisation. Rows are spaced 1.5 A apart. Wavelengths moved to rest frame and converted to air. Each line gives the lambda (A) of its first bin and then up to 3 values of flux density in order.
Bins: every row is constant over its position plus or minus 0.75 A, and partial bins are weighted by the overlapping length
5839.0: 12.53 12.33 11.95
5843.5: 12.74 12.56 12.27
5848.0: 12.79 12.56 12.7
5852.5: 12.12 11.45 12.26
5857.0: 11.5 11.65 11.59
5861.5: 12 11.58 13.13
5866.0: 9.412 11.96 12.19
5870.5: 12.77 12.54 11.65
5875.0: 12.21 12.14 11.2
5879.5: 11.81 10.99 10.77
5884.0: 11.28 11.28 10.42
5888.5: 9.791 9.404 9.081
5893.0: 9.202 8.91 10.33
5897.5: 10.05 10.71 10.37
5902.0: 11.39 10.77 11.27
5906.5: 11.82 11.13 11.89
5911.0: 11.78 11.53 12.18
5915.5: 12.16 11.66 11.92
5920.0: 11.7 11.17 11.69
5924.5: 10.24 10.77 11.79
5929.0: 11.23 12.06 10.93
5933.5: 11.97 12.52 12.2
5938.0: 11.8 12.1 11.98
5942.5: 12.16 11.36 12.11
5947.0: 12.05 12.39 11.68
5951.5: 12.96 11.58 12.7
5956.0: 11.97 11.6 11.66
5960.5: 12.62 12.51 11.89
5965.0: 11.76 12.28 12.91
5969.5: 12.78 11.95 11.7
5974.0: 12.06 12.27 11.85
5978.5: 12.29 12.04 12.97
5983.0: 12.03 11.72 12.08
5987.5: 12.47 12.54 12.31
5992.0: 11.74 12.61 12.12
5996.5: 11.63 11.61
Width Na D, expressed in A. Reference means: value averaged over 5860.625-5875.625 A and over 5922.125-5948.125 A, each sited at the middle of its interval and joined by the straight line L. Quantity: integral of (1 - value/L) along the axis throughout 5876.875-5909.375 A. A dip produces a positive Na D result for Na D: 3.4 A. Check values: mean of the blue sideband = 11.9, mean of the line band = 10.6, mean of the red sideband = 11.7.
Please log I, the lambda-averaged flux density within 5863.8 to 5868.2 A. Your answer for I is 11.5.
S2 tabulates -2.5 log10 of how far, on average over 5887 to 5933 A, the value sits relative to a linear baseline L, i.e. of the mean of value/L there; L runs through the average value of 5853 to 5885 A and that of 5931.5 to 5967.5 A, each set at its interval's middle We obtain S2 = 0.09 mag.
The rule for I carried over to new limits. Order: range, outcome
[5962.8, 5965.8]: 11.8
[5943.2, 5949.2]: 12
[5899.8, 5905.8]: 11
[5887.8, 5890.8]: 9.59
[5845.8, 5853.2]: 12.5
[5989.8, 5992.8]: 12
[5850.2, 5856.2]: 12.1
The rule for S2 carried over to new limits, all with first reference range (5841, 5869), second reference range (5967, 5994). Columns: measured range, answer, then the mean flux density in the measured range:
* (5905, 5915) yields 0.04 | 11.7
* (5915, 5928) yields 0.06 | 11.4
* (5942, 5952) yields 0.01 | 12.1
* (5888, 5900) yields 0.24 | 9.7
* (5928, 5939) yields 0.03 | 11.8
